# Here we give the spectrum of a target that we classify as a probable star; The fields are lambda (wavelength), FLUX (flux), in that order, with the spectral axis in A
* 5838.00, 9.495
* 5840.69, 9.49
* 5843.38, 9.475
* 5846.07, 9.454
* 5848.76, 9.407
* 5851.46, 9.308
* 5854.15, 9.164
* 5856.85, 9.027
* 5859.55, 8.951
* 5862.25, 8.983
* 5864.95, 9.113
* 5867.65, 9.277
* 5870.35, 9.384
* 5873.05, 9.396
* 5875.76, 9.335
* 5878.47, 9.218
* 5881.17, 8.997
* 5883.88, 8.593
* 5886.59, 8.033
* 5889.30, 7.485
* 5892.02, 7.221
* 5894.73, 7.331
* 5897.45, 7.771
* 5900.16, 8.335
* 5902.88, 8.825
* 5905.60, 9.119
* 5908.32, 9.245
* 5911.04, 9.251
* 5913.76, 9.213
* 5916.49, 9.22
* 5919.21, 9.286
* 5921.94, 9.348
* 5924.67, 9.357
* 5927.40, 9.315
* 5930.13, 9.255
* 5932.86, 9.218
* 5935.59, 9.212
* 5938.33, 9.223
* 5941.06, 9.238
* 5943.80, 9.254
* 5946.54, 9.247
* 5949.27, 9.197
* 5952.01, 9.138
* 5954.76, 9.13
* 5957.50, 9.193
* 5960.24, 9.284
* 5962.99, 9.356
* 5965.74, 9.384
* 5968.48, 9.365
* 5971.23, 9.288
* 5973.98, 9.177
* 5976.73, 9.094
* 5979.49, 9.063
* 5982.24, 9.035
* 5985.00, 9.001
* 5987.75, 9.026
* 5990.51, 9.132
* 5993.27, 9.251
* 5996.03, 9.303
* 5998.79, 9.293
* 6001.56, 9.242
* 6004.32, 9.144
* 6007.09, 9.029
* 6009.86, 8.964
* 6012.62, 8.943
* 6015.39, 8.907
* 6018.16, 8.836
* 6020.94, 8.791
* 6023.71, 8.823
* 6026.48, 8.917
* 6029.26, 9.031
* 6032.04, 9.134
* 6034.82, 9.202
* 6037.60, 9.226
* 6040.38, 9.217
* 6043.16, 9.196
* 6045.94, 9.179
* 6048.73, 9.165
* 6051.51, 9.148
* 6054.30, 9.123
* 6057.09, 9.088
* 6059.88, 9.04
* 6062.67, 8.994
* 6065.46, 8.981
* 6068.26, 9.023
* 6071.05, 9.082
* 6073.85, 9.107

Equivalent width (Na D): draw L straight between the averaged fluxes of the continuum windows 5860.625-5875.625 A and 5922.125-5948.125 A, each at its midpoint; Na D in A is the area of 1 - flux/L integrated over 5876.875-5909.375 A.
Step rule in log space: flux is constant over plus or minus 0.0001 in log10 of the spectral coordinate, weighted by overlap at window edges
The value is 3.2 A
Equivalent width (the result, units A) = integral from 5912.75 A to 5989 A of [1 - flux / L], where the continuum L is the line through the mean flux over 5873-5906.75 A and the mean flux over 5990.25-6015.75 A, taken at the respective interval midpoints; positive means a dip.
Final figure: -3.8 A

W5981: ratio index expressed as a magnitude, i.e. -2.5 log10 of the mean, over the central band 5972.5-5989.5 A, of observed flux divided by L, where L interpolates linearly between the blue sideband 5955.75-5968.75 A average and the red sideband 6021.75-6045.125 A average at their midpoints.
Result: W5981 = 0.02 mag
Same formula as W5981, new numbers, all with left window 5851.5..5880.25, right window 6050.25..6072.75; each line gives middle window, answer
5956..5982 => -0.01 mag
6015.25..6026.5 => 0.03 mag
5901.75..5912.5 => 0.00 mag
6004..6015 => 0.01 mag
